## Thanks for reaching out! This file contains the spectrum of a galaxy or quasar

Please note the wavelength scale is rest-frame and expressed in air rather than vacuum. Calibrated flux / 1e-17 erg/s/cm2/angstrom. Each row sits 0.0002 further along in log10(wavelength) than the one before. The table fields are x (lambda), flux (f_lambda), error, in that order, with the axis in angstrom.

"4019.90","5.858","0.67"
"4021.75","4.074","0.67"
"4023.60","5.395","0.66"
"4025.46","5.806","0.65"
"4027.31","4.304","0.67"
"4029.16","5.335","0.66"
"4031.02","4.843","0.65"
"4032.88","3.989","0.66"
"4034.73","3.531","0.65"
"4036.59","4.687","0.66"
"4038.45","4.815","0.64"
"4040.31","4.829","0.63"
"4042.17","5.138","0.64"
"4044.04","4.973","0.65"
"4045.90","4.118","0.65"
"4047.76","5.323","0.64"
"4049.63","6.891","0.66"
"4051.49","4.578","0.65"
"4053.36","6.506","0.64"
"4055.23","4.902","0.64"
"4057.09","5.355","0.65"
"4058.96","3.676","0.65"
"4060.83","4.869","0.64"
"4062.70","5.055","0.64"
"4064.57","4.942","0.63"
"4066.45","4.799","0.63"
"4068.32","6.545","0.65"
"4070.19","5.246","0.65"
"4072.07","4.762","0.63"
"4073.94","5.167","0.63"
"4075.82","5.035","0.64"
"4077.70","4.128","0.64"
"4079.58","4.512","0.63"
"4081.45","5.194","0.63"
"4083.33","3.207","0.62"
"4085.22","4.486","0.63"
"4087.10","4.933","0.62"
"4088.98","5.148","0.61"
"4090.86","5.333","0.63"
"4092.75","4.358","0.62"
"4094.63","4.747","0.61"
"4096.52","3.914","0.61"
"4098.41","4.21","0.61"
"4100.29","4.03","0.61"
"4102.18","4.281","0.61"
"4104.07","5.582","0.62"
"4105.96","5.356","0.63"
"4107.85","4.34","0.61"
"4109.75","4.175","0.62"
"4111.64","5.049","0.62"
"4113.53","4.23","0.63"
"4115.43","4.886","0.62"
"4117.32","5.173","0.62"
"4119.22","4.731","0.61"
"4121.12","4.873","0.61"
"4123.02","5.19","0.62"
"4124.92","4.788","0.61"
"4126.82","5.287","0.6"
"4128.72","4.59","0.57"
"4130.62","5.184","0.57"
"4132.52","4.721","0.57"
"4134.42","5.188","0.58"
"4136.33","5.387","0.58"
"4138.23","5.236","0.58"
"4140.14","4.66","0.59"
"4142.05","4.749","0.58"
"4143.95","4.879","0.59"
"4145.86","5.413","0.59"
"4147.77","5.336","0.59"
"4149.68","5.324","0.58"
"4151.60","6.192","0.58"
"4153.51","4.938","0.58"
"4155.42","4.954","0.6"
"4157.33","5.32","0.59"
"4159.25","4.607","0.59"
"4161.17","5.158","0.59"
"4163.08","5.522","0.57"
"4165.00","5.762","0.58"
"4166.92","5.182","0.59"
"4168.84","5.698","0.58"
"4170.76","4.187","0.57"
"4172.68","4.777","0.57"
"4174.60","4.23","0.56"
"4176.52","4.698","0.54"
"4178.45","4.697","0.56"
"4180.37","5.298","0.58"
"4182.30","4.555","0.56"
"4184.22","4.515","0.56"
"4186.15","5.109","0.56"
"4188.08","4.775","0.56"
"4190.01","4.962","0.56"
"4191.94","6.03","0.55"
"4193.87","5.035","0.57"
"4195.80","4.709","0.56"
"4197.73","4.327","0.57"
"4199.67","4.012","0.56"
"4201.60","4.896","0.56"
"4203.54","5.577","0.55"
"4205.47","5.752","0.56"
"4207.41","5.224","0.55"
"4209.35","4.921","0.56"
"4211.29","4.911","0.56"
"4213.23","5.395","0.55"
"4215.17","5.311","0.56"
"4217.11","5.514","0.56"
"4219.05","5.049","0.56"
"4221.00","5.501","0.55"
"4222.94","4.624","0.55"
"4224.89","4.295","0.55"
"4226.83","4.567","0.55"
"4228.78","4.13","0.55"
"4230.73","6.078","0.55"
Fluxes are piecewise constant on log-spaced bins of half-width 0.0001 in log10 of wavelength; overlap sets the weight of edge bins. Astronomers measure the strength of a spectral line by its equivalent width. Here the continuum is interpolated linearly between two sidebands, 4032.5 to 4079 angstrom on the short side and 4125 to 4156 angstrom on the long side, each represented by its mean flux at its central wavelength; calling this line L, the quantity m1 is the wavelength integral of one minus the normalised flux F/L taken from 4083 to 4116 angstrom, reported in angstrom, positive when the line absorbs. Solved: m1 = 3.0 angstrom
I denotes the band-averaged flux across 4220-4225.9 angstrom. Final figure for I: 4.8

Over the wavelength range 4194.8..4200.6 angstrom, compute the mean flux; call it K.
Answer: 4.35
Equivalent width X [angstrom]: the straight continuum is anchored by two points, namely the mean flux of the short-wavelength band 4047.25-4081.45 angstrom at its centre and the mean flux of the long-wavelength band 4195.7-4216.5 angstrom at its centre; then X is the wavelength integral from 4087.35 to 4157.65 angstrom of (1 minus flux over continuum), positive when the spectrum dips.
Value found 2.4 angstrom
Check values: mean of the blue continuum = 5.13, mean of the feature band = 4.91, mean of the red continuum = 5.02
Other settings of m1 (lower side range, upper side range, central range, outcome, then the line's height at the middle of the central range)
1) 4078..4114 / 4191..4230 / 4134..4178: -2.8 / 4.8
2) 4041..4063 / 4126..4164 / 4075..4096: 2.0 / 5.12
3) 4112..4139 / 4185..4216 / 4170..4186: 1.2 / 5.03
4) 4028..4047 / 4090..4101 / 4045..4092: -4.8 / 4.52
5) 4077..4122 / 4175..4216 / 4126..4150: -1.5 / 4.76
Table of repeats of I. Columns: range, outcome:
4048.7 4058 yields 5.65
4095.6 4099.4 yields 4.07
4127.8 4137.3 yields 5.02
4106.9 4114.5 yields 4.45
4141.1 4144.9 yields 4.82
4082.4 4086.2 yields 3.85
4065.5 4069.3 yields 5.66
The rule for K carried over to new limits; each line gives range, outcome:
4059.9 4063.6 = 4.96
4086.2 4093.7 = 4.95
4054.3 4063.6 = 4.77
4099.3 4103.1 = 4.16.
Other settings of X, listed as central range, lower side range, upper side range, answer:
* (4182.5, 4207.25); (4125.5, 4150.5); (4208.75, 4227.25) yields 0.3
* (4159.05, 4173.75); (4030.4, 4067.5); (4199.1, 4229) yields -0.4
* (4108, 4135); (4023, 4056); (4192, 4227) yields 0.9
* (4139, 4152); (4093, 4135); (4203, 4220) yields -0.7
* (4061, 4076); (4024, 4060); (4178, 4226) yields -0.7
